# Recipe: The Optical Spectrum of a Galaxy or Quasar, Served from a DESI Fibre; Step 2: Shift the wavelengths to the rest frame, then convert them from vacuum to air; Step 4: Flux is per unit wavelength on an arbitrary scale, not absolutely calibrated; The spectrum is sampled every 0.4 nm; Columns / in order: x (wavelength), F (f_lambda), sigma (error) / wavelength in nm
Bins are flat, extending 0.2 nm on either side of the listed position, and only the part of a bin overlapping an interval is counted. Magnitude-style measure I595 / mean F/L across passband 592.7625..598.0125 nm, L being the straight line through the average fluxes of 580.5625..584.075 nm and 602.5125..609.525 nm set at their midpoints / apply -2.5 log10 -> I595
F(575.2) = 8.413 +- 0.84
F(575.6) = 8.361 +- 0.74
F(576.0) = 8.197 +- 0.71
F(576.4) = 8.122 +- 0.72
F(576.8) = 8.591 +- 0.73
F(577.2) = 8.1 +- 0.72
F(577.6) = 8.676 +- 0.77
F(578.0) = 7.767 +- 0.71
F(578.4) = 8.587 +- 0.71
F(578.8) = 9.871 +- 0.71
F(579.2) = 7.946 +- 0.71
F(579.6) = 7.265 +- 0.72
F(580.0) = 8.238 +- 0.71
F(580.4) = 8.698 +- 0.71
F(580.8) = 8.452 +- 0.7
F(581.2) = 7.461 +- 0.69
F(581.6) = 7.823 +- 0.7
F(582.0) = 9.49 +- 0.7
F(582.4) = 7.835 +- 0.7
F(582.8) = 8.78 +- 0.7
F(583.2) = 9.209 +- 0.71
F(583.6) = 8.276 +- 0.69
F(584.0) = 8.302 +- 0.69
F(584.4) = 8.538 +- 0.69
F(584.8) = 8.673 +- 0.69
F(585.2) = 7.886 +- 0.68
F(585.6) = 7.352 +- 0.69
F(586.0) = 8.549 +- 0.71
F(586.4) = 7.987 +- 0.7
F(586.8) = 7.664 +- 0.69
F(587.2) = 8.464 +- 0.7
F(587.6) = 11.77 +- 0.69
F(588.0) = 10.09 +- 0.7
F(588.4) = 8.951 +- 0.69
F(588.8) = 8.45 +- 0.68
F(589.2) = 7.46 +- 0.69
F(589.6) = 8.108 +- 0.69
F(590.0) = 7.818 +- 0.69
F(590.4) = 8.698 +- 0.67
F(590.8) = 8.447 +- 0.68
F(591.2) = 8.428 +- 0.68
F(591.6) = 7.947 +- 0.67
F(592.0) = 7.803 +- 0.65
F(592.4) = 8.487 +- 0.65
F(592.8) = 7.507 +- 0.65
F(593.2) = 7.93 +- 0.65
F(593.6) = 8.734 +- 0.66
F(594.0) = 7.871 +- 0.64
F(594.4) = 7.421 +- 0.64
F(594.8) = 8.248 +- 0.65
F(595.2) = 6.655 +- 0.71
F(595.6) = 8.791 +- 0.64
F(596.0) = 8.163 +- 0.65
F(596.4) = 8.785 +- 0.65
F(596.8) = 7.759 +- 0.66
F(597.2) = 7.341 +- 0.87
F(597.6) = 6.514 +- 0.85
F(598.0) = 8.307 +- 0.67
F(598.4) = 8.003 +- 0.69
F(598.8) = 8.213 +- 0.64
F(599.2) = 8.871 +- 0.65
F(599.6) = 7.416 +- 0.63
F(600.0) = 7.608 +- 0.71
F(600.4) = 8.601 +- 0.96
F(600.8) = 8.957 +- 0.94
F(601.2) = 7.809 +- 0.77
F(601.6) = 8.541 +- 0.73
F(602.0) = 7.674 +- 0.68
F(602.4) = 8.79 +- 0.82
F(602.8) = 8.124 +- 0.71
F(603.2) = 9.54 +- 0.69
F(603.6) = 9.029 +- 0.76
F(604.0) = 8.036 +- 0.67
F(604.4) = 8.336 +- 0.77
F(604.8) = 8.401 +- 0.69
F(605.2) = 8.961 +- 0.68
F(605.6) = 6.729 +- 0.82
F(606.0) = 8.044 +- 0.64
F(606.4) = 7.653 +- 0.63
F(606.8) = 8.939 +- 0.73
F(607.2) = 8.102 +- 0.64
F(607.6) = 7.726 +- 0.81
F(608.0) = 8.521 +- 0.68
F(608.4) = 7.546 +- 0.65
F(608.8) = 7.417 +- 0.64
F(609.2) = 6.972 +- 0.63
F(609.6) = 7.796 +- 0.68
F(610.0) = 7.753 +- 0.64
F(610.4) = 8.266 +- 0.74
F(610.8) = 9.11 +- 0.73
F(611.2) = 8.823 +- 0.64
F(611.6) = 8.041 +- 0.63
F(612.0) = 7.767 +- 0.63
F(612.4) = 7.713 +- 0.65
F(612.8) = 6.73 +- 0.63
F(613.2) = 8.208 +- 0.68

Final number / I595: 0.05 mag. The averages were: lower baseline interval 8.41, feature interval 7.85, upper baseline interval 8.12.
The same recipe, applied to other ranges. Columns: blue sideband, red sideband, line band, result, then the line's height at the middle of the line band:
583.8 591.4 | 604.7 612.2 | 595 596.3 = 0.05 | 8.32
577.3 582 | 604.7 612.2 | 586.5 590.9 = -0.06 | 8.22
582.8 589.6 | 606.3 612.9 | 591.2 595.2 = 0.06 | 8.4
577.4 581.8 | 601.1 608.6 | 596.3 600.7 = 0.04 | 8.25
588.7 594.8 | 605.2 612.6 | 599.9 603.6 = -0.06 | 8.01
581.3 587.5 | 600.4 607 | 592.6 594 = 0.04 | 8.36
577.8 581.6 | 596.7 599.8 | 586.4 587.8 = -0.13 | 8.06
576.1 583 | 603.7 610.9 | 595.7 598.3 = 0.04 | 8.13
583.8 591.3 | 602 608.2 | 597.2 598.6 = 0.11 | 8.39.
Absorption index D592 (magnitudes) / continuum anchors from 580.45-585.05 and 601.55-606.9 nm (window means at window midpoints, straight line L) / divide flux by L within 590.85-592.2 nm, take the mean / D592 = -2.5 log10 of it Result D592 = 0.04 mag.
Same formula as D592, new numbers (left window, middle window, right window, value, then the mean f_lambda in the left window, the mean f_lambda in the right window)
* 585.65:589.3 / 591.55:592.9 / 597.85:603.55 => 0.09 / 8.8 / 8.34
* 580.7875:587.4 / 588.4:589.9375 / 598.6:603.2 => 0.02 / 8.27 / 8.29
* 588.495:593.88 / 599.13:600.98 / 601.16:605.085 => 0.02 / 8.15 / 8.46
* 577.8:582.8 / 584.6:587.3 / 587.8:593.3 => 0.03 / 8.31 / 8.3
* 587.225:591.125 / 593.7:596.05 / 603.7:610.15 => 0.09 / 8.83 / 7.95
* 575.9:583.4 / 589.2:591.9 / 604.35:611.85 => 0.01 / 8.38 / 8.05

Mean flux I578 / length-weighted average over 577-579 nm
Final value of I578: 8.6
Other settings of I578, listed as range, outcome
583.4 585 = 8.45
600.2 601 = 8.78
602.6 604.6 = 8.61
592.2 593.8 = 8.16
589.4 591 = 8.27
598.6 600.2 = 8.03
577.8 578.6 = 8.18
